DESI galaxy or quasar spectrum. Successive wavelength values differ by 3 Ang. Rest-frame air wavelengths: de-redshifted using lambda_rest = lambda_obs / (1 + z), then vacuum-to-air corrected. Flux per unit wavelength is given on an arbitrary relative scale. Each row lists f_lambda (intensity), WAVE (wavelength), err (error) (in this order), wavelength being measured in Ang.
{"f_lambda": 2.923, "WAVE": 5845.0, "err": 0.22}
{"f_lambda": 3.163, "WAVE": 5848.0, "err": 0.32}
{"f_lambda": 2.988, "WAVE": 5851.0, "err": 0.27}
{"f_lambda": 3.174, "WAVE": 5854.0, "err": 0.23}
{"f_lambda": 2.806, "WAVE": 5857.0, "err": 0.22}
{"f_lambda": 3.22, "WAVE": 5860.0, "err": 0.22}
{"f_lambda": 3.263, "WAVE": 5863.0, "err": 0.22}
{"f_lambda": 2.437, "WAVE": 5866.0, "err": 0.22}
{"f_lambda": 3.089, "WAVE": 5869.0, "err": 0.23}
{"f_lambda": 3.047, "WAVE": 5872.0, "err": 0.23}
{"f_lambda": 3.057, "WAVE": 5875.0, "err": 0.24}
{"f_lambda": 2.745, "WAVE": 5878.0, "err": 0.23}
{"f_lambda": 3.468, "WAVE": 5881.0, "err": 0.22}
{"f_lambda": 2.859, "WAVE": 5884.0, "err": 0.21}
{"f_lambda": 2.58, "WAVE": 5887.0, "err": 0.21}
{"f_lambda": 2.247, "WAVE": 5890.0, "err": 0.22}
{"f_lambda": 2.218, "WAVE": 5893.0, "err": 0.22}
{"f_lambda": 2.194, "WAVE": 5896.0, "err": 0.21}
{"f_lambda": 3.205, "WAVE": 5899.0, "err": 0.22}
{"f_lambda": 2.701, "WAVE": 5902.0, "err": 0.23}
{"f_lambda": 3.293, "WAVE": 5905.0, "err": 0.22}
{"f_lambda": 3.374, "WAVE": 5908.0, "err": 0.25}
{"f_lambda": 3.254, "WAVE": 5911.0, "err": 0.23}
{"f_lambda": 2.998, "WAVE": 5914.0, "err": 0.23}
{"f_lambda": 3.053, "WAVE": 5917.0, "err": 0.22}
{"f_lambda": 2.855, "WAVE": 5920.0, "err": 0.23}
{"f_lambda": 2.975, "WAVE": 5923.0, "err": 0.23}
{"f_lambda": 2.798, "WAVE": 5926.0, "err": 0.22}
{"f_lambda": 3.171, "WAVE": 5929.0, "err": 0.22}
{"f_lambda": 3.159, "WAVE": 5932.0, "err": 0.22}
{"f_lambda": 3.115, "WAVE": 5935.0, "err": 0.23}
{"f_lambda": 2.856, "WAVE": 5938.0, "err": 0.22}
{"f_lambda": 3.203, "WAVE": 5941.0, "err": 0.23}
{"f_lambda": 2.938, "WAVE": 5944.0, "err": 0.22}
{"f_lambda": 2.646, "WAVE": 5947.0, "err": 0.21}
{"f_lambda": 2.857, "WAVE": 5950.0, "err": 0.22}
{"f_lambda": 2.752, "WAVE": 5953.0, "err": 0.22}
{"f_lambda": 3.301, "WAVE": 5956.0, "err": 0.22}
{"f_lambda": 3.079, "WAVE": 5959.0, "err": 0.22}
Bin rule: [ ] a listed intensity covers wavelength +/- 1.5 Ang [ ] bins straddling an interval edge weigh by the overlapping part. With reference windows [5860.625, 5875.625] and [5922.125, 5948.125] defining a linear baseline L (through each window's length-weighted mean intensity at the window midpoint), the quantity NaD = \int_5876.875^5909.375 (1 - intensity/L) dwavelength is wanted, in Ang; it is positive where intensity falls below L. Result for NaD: 1.98 Ang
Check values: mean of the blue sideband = 2.99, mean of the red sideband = 2.99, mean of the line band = 2.81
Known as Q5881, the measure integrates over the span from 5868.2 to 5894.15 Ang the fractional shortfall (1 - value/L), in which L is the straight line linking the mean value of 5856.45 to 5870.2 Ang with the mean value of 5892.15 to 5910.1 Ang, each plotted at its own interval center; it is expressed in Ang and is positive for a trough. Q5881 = 1.0 Ang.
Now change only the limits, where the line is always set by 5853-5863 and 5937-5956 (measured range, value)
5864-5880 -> 0.82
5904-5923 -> -0.91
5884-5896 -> 2.51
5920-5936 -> -0.42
